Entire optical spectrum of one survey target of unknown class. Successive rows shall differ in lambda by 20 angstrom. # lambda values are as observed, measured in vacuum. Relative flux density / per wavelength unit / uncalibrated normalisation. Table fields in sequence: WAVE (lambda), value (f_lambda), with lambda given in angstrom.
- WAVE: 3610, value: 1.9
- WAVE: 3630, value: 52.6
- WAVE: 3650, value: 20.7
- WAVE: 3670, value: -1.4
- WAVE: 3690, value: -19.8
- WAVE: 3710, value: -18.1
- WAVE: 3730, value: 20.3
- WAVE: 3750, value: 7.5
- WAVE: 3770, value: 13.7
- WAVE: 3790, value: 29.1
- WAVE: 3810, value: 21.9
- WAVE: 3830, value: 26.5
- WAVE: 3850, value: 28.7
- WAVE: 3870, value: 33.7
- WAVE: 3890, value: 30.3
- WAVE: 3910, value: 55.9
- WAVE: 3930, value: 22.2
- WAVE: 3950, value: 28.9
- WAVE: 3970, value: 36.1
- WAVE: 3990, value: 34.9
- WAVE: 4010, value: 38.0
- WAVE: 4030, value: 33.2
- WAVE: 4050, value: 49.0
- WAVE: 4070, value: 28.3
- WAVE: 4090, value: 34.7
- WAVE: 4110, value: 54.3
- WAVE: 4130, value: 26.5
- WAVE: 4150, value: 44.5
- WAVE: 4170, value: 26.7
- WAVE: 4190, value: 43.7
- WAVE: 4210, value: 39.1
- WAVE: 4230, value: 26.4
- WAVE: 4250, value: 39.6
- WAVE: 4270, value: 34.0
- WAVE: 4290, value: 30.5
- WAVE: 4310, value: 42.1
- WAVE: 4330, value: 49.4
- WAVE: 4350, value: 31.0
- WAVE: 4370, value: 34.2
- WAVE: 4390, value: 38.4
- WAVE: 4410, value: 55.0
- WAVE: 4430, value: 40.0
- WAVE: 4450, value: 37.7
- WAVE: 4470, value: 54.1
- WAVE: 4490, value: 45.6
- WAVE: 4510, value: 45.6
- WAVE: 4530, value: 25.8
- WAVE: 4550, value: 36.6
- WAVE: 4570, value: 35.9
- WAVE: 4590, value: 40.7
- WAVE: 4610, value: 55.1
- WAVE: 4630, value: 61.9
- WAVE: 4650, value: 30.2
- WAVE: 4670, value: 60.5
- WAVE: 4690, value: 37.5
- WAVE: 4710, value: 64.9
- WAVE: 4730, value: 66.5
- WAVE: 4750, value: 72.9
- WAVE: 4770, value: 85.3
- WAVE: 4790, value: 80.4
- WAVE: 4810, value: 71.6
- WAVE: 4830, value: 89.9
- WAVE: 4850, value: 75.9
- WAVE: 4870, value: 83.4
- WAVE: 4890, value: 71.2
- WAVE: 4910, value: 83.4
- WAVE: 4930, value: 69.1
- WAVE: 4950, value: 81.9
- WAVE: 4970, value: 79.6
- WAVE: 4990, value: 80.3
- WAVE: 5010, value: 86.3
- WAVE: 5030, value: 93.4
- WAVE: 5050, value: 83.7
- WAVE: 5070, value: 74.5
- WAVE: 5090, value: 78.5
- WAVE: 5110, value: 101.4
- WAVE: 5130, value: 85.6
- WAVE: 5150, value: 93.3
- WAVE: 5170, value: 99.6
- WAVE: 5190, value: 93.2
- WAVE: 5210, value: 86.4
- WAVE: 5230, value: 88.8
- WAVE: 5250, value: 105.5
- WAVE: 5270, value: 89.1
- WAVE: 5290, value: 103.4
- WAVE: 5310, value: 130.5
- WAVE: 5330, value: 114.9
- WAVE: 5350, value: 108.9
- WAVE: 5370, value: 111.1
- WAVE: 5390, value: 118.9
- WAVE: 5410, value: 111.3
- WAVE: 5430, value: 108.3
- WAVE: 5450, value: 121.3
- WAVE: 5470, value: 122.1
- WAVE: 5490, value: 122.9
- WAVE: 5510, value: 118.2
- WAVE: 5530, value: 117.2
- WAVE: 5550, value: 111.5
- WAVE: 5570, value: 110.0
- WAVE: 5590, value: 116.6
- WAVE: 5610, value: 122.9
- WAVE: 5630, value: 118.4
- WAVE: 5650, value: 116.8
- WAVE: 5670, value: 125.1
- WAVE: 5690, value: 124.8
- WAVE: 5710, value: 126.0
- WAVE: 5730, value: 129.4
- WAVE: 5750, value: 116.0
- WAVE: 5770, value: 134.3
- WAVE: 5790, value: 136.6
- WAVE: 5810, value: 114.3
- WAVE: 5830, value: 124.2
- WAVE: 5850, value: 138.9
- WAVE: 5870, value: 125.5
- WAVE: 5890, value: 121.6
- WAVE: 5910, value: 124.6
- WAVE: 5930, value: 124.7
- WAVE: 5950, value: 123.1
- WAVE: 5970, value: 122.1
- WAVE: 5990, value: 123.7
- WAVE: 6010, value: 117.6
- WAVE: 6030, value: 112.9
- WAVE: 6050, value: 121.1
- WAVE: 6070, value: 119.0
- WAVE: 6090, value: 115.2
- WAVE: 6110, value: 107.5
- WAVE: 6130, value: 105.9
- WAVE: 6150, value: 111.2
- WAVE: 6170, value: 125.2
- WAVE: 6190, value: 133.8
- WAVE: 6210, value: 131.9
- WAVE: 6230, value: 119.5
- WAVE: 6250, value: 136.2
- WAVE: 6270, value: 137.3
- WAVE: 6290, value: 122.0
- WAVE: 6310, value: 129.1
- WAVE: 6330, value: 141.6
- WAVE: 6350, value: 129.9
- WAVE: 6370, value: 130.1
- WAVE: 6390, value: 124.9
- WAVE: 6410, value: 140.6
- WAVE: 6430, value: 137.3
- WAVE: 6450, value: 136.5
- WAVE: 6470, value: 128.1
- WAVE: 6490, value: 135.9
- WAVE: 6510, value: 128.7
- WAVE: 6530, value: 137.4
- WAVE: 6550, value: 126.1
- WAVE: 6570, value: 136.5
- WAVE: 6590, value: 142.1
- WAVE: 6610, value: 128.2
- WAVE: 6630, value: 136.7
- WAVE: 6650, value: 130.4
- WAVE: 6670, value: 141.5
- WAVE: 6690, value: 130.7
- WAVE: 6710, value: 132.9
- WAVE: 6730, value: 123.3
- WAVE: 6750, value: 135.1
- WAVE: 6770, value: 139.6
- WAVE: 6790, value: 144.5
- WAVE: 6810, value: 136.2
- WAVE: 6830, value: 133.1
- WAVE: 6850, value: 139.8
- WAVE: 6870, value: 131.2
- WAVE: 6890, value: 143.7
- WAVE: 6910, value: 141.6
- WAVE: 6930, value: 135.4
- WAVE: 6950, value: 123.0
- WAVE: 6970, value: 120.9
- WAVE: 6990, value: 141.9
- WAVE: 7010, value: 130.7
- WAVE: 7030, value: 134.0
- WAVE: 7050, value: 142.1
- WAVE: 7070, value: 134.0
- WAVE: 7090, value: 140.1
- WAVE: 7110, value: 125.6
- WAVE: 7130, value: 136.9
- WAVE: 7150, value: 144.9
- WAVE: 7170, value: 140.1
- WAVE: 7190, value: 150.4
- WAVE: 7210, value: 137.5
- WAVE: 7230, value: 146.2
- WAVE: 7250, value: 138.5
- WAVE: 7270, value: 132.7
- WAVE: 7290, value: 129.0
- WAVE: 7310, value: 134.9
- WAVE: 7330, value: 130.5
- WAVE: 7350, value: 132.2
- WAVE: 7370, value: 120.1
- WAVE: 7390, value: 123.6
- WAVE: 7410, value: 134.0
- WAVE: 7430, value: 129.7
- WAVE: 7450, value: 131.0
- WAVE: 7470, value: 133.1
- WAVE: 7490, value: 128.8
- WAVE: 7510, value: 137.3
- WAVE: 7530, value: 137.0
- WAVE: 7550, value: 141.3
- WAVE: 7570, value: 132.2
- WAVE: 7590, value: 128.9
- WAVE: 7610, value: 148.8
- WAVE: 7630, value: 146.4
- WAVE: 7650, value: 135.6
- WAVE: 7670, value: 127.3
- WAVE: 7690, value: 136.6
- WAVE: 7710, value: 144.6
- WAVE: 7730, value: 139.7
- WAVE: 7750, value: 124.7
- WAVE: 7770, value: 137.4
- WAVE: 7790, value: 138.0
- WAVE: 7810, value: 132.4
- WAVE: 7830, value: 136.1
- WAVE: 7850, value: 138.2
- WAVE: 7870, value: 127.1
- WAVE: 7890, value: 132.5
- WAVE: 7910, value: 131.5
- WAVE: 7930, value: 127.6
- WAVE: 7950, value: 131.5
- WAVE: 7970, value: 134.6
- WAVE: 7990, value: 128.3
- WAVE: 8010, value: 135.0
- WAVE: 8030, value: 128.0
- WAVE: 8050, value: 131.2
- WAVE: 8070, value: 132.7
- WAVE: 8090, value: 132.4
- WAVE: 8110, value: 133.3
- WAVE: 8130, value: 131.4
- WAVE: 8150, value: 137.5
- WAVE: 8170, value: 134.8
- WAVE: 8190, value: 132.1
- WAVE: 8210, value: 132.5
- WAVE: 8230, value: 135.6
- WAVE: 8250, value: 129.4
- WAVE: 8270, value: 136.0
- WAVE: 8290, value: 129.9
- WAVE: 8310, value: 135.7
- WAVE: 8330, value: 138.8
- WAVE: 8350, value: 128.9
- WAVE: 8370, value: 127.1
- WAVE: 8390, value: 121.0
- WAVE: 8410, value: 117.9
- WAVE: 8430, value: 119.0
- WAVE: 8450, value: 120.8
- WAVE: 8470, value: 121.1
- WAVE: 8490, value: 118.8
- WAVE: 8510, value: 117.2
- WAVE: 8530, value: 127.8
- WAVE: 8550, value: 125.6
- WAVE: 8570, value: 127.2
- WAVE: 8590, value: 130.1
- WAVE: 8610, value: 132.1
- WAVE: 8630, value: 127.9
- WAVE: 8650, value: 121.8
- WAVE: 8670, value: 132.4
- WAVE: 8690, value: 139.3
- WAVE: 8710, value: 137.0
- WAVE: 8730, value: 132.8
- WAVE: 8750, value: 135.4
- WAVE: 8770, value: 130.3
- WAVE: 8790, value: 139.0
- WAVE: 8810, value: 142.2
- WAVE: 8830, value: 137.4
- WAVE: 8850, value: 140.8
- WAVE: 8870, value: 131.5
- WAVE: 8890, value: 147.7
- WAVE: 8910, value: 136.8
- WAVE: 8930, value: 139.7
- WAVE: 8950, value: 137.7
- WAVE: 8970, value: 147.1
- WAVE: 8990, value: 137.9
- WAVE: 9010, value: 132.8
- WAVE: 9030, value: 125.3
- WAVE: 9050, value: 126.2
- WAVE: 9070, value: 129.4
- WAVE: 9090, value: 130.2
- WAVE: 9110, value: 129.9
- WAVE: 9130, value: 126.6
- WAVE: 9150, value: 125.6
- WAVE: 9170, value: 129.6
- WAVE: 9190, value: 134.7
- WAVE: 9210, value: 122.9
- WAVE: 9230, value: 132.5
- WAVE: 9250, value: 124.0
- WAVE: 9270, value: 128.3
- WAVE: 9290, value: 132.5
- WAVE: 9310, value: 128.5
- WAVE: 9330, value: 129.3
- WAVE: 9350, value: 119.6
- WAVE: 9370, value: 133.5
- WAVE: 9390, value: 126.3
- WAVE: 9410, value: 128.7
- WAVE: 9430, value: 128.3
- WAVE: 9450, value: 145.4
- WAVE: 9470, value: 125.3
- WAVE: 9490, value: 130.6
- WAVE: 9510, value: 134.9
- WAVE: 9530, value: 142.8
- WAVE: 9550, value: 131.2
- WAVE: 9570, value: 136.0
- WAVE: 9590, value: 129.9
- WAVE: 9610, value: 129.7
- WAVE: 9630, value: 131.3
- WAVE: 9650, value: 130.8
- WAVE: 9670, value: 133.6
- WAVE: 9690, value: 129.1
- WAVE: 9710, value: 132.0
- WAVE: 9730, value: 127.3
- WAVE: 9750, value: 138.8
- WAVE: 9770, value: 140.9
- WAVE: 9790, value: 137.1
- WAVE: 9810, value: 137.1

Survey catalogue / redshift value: 0.181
